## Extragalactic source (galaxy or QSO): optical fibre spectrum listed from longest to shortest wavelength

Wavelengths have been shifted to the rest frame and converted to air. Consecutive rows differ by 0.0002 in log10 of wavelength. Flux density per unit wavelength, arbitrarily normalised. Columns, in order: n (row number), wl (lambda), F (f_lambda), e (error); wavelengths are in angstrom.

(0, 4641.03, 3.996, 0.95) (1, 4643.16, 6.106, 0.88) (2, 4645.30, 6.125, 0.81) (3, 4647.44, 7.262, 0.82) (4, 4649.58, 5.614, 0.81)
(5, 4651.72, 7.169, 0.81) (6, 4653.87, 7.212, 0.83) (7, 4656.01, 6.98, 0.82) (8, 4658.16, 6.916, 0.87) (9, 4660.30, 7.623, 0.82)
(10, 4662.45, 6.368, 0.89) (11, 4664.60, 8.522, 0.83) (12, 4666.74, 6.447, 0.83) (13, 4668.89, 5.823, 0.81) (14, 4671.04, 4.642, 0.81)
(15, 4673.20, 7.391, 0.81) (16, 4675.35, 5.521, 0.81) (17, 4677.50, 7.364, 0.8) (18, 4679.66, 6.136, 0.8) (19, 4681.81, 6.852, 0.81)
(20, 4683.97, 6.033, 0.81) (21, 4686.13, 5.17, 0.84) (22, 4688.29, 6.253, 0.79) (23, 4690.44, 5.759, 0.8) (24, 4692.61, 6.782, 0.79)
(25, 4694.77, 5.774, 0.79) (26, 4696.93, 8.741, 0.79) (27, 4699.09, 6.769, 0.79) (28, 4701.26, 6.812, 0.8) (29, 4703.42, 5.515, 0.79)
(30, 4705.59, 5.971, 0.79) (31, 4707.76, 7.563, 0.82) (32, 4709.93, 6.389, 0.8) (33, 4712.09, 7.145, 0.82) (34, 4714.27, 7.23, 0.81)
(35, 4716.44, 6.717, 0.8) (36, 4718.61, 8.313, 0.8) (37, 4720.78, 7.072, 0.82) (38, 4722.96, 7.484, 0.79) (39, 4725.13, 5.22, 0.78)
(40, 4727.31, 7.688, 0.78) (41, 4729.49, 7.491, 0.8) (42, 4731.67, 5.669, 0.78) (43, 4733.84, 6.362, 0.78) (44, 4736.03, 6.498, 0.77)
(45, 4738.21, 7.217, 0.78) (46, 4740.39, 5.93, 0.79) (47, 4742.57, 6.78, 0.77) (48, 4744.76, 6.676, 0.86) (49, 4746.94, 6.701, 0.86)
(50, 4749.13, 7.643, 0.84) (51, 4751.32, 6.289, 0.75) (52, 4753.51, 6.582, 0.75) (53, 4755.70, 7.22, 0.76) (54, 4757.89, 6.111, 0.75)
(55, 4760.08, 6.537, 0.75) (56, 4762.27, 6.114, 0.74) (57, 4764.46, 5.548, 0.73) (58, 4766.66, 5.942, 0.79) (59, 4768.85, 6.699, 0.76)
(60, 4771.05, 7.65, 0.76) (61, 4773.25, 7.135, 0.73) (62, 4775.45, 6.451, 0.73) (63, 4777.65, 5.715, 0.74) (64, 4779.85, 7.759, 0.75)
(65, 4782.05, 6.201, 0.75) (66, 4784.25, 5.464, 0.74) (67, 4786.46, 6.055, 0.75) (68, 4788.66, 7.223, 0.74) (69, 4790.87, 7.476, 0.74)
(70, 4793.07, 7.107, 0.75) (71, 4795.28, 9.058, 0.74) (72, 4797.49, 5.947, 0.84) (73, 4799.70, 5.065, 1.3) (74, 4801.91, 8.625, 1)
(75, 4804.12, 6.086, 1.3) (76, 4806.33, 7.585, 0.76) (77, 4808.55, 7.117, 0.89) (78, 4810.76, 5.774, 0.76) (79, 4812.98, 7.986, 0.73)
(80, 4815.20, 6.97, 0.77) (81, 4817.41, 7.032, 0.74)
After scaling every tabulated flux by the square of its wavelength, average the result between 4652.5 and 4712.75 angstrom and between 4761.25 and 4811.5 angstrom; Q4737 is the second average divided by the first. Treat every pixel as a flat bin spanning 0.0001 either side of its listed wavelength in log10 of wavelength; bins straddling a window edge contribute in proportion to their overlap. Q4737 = 1.1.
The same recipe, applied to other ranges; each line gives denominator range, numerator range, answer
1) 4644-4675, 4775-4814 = 1.08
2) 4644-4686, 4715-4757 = 1.07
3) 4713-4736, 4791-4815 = 1.06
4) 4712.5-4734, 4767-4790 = 0.97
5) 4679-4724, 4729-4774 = 1.01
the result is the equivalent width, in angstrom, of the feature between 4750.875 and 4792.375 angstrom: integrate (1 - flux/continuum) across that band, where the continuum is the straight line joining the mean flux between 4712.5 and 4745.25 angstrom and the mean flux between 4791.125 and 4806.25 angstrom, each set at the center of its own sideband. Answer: 2.5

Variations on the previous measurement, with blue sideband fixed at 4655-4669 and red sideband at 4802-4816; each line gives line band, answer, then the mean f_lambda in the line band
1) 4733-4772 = 2.53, 6.58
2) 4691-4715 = 0.93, 6.76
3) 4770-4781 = 0.16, 6.93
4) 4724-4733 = 0.66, 6.52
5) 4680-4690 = 1.38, 6.07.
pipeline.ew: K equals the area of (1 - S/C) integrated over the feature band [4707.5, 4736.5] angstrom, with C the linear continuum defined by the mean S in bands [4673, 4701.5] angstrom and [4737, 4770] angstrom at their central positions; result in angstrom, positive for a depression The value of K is -1.8 angstrom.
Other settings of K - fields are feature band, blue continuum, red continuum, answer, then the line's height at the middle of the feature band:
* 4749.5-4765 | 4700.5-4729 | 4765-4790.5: 0.56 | 6.67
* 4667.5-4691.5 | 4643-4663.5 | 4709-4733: 2.61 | 6.84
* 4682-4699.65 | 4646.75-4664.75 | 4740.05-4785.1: 1.09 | 6.85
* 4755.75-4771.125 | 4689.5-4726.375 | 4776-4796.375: 1.15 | 6.86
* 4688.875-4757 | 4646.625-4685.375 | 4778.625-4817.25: -0.10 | 6.76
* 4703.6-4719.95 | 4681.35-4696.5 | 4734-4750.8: -1.40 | 6.41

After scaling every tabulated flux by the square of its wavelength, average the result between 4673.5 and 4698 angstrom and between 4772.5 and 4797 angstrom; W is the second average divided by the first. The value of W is 1.1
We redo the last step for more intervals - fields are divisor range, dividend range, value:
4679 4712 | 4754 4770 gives 1.01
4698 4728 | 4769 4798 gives 1.04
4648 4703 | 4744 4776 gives 1.04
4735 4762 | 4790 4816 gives 1.08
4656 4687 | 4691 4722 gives 1.08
